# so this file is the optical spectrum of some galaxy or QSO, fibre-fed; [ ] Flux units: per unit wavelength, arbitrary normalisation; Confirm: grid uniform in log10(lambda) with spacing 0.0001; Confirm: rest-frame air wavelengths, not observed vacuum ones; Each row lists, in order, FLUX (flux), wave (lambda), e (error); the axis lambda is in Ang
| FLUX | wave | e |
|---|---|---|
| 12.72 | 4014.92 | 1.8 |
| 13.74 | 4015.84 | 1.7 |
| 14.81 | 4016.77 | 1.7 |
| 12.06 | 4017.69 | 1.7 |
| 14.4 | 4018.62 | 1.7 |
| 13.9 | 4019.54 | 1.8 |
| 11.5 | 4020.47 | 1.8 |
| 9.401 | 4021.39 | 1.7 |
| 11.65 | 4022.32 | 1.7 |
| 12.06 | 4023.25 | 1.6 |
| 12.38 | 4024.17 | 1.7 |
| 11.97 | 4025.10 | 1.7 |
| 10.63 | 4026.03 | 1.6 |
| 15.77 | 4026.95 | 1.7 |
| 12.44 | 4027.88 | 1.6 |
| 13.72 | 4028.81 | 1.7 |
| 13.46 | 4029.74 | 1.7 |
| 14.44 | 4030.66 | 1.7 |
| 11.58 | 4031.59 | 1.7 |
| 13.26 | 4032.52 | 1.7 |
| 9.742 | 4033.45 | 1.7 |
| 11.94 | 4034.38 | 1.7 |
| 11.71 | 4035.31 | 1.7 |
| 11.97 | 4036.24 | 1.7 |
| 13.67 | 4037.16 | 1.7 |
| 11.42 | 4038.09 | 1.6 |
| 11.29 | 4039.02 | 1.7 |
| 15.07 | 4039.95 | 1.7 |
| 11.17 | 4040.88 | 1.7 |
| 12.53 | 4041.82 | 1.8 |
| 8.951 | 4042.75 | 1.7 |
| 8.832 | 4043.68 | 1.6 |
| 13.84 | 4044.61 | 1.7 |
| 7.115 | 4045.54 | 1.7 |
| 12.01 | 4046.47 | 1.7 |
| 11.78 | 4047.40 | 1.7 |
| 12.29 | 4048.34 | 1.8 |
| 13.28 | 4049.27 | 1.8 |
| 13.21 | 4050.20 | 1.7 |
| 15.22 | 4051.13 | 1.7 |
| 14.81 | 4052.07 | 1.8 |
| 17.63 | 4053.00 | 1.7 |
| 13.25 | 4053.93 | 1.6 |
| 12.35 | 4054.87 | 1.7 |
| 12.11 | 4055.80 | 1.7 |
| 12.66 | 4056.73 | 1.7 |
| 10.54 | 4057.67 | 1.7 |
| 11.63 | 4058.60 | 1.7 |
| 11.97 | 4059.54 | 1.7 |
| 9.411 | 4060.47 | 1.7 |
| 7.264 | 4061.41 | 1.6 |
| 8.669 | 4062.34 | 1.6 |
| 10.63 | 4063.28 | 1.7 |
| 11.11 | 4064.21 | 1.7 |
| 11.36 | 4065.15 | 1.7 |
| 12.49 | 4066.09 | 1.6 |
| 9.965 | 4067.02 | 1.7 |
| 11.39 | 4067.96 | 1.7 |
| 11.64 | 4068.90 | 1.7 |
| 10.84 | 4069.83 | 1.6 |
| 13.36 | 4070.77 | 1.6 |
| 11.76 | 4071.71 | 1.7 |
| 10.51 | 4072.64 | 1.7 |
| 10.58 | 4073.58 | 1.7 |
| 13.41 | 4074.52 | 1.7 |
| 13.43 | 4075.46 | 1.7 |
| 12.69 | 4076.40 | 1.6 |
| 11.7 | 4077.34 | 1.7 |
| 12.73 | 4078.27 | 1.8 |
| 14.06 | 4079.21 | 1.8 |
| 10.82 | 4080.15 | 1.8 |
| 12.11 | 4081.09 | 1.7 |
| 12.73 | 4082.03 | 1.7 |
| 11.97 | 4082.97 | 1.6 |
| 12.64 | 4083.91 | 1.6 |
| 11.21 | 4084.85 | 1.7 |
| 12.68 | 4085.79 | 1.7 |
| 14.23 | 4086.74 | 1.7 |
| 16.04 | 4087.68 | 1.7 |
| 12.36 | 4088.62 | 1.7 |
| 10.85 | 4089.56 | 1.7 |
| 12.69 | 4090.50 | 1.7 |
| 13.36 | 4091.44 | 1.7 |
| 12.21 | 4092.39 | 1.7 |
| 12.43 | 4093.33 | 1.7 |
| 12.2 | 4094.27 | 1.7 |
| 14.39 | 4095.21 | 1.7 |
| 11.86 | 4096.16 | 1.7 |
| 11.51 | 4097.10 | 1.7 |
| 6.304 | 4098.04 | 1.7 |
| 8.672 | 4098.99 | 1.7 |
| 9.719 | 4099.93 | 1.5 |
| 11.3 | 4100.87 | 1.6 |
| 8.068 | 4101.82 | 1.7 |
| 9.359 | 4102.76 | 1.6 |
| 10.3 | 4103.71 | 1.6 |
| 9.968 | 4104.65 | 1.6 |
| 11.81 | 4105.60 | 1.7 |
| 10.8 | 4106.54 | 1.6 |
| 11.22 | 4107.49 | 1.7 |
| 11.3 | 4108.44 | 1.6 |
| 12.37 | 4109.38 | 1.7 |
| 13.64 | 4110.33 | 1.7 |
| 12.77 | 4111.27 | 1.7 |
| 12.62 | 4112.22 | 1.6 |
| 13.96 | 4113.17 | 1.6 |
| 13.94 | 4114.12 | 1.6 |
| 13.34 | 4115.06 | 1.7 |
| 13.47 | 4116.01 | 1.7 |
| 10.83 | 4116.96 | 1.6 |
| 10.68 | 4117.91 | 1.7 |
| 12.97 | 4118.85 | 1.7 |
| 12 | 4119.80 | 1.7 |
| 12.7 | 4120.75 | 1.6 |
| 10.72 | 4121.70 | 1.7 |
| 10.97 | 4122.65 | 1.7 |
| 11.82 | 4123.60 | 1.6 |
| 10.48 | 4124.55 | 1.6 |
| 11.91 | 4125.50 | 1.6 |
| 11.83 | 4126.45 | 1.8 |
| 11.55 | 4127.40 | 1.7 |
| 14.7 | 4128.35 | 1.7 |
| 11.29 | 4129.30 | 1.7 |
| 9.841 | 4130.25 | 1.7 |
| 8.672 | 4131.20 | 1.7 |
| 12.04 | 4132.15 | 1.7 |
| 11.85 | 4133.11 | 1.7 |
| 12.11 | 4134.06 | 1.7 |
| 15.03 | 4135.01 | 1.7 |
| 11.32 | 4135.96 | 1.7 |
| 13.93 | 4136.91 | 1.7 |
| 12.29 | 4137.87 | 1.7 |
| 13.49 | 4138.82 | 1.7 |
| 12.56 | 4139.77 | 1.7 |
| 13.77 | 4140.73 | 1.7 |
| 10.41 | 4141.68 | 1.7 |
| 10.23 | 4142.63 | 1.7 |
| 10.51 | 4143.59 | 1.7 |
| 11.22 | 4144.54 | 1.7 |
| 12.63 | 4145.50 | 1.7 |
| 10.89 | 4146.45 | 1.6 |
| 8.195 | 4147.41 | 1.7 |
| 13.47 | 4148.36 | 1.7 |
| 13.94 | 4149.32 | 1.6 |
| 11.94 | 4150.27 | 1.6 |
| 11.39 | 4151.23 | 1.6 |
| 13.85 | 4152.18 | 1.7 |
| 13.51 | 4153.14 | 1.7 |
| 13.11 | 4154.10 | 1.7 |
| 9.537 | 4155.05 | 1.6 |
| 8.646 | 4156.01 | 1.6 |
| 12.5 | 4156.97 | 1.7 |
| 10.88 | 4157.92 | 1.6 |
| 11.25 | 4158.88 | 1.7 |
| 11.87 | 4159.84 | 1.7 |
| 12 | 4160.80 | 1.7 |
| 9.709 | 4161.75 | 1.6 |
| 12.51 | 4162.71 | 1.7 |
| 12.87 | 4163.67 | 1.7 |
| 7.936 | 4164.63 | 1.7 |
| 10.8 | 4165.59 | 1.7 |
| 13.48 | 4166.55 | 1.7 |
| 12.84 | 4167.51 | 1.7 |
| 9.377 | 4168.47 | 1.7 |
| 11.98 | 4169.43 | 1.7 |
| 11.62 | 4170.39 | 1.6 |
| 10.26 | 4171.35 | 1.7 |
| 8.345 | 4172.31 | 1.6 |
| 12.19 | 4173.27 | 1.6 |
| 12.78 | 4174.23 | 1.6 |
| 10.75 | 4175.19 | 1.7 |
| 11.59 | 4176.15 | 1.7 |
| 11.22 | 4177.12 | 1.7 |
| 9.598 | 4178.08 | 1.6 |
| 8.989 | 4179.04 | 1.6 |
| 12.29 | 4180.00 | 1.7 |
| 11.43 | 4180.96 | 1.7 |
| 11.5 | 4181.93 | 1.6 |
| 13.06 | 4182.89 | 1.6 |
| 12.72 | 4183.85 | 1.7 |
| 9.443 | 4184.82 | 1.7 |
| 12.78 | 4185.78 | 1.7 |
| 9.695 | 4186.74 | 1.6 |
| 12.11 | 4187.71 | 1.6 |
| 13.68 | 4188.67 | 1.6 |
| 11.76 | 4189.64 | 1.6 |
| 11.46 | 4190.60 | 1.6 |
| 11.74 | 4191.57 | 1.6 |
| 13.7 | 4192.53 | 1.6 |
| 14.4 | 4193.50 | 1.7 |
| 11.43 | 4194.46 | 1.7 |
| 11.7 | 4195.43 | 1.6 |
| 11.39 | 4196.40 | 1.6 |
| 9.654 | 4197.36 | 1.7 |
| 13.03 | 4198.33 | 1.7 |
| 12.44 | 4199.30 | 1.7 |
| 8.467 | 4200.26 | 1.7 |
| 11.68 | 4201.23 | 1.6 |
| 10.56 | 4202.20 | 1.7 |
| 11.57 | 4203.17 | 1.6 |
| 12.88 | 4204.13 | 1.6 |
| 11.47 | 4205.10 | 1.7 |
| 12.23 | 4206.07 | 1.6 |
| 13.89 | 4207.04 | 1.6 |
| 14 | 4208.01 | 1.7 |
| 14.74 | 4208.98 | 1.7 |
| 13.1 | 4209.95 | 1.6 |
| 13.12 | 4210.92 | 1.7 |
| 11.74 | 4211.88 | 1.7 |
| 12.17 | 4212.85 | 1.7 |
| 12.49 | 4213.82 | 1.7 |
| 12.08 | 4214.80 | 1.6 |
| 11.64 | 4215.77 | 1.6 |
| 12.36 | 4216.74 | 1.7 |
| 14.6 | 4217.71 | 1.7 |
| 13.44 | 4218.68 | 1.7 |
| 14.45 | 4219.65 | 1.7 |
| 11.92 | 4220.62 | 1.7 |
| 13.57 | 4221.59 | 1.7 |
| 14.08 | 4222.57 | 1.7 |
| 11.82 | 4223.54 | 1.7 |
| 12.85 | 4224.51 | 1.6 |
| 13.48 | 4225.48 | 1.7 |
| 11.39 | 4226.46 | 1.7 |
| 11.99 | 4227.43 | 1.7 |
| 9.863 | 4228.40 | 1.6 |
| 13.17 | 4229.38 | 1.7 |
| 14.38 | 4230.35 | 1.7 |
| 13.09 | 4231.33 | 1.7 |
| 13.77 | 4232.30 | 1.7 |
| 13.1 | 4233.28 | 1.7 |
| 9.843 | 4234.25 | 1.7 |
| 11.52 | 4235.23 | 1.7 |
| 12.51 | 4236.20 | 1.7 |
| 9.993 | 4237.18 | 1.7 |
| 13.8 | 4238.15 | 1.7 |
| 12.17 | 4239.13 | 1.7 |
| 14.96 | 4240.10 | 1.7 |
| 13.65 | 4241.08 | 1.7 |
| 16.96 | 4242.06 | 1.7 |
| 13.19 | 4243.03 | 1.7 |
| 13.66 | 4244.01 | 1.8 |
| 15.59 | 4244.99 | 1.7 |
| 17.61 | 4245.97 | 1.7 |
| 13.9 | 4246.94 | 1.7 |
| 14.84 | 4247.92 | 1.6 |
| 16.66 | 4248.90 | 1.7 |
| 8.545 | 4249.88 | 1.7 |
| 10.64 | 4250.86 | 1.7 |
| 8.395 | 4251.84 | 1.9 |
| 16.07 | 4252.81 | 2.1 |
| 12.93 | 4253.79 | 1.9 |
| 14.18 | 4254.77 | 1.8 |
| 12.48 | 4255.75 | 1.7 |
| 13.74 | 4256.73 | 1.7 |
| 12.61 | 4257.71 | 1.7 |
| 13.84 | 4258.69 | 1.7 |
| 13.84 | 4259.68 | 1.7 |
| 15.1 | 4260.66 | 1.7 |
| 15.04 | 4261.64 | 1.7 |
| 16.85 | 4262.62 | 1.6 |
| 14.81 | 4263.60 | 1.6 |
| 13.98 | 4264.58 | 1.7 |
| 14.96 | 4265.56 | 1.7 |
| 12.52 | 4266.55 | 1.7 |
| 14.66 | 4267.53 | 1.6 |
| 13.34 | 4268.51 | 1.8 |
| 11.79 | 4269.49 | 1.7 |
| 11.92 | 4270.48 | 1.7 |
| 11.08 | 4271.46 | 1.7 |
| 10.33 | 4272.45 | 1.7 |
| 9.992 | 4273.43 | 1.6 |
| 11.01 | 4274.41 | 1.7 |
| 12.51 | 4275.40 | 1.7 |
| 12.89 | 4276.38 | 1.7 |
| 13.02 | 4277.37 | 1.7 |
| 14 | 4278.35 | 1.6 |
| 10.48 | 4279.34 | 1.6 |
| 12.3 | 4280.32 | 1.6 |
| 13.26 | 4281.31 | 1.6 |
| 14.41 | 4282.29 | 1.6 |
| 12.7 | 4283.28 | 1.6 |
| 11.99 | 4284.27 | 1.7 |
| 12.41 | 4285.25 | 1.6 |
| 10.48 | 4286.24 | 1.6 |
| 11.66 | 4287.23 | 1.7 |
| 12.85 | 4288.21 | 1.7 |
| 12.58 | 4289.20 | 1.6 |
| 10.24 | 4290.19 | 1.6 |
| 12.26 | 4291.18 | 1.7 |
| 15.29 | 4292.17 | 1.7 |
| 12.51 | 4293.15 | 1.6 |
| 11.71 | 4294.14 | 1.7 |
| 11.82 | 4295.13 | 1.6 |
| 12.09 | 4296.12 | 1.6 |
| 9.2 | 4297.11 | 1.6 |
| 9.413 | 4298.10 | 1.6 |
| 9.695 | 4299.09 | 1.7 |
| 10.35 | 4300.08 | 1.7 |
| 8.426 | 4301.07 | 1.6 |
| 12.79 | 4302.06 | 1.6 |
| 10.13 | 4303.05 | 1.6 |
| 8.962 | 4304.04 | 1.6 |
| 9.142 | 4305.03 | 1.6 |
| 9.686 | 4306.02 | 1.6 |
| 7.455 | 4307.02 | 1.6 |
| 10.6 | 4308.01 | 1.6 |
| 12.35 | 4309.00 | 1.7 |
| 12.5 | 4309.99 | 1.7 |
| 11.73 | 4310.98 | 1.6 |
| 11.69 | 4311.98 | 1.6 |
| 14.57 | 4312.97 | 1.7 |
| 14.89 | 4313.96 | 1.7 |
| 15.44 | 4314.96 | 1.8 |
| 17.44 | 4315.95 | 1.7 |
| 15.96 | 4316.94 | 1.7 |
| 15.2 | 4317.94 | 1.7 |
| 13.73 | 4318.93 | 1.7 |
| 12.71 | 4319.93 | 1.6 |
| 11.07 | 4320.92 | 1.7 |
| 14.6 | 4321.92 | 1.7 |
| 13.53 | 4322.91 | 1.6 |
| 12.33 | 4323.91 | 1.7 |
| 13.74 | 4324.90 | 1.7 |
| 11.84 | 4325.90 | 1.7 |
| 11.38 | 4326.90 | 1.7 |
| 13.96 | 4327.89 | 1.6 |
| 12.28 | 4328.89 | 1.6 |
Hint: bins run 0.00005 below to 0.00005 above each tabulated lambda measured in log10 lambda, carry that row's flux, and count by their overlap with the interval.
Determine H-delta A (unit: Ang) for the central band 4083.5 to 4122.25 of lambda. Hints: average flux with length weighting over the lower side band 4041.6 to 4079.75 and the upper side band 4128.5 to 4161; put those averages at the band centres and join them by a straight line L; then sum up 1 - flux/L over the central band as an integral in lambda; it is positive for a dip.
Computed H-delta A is -0.1 Ang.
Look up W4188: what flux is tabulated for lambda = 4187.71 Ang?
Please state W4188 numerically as 12.11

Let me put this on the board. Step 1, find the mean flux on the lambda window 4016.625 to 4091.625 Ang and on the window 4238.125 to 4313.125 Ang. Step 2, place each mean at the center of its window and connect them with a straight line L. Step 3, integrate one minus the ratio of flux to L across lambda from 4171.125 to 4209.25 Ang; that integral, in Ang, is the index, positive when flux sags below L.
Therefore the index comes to 2.0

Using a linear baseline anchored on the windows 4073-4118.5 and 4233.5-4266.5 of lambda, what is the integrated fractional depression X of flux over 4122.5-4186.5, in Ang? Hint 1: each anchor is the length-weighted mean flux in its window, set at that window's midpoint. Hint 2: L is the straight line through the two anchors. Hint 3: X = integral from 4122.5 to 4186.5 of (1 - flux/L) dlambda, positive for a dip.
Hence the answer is 5.1 Ang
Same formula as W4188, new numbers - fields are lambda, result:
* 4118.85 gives 12.97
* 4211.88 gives 11.74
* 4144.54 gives 11.22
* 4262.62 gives 16.85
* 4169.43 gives 11.98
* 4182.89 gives 13.06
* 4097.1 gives 11.51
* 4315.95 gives 17.44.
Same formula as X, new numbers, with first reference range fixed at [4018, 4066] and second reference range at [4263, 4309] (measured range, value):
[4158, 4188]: 1.63 Ang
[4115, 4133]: 0.48 Ang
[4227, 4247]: -2.46 Ang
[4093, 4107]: 1.67 Ang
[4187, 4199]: -0.26 Ang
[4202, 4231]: -2.17 Ang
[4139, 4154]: -0.05 Ang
